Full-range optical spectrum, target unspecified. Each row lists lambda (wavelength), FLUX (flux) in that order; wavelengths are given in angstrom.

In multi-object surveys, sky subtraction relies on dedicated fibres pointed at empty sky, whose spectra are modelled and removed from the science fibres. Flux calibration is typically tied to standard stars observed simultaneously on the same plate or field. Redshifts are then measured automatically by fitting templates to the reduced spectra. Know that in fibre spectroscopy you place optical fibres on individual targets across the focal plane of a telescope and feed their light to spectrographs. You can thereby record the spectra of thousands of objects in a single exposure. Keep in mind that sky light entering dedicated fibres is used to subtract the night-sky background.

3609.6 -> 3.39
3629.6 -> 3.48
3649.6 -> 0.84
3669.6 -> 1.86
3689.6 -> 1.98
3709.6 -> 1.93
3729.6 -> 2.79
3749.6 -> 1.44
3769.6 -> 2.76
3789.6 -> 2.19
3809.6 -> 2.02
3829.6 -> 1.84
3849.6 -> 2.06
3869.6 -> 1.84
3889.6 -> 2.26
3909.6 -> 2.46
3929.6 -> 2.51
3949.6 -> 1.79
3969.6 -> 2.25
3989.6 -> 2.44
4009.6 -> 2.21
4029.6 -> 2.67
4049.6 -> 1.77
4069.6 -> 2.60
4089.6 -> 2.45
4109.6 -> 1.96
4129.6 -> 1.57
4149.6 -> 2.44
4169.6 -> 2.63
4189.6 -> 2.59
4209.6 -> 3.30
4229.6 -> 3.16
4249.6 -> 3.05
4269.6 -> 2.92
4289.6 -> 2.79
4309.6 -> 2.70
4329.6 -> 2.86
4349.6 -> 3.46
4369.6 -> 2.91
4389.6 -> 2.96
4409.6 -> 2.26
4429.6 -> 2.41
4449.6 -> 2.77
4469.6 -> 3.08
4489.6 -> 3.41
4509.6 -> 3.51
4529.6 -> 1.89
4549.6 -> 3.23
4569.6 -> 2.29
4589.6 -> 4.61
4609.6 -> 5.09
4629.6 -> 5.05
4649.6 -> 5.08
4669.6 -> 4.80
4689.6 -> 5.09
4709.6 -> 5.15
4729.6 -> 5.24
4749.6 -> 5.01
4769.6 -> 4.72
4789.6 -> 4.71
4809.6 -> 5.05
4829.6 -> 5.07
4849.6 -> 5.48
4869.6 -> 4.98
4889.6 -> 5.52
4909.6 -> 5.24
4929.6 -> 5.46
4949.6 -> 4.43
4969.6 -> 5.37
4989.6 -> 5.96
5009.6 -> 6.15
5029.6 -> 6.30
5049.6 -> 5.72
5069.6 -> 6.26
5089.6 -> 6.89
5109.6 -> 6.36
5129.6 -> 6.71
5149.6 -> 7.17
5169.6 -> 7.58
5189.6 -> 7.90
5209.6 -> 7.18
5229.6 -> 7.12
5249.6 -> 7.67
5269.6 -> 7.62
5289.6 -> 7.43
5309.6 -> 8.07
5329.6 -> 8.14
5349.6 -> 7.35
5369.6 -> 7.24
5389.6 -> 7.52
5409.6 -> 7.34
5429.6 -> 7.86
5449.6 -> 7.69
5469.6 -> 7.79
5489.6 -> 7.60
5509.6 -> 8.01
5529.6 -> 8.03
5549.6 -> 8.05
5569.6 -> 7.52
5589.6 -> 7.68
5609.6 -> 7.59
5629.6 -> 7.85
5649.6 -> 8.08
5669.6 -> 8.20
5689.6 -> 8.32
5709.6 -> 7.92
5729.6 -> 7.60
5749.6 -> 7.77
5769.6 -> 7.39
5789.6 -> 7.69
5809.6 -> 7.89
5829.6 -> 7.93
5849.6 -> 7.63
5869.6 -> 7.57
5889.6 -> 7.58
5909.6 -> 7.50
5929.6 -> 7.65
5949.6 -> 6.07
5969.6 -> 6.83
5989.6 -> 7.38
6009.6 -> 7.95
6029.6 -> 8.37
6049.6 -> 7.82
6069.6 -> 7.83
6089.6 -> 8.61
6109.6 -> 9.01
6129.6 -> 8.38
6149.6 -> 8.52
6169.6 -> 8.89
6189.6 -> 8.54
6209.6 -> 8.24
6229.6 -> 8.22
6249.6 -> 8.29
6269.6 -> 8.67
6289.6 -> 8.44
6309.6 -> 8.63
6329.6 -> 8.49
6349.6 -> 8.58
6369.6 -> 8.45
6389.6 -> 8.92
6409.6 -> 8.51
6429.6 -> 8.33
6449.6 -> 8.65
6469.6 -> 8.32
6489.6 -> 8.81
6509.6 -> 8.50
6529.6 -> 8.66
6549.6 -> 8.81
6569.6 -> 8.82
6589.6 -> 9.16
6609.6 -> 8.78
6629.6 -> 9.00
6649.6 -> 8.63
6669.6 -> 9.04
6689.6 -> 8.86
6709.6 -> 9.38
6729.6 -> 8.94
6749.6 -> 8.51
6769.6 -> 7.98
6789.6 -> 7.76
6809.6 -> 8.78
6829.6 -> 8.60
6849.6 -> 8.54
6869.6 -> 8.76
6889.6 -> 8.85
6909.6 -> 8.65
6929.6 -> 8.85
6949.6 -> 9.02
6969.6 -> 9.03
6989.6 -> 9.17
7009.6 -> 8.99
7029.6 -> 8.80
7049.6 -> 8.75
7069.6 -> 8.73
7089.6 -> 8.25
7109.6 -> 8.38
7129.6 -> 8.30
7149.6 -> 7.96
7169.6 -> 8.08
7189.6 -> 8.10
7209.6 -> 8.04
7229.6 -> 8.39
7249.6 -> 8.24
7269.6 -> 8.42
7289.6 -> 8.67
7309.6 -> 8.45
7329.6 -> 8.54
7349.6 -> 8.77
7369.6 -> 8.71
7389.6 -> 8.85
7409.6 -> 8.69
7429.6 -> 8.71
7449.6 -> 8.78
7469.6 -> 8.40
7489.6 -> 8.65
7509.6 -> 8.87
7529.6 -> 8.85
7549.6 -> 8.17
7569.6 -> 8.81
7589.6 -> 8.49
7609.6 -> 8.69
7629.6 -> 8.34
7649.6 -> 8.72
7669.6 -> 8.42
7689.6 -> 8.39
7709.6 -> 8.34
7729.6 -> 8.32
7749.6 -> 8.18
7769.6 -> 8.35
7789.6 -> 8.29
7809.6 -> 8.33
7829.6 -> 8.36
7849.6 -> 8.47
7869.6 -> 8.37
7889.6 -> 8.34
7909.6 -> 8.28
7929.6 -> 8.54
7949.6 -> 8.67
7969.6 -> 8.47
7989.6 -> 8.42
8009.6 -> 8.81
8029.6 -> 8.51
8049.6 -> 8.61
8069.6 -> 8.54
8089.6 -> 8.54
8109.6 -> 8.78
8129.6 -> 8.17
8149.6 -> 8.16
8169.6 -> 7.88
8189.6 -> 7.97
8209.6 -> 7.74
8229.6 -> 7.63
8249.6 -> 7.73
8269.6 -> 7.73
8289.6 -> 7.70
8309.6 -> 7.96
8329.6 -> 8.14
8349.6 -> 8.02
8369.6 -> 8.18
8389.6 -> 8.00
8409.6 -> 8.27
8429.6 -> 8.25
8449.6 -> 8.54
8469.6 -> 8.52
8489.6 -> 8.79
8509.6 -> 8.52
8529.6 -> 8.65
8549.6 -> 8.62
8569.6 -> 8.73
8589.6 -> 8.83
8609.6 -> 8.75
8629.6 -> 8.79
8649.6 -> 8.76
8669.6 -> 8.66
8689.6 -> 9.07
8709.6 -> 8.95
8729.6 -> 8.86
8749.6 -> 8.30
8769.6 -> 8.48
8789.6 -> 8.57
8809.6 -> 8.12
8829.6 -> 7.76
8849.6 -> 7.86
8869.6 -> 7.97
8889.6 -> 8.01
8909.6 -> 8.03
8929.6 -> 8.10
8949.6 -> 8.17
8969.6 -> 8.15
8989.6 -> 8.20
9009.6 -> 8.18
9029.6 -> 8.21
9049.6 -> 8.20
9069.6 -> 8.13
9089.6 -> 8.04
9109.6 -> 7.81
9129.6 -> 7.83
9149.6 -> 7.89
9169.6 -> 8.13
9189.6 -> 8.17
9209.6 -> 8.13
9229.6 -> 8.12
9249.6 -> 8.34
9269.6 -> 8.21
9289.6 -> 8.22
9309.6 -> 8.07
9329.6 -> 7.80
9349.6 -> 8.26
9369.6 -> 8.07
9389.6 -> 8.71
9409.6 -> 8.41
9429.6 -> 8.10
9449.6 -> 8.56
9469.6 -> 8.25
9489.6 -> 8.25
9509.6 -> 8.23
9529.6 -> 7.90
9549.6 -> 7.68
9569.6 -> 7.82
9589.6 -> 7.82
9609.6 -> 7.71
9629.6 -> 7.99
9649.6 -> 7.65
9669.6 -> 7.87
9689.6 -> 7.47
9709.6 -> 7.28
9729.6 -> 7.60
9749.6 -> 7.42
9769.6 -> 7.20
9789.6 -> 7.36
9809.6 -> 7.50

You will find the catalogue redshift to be 0.150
